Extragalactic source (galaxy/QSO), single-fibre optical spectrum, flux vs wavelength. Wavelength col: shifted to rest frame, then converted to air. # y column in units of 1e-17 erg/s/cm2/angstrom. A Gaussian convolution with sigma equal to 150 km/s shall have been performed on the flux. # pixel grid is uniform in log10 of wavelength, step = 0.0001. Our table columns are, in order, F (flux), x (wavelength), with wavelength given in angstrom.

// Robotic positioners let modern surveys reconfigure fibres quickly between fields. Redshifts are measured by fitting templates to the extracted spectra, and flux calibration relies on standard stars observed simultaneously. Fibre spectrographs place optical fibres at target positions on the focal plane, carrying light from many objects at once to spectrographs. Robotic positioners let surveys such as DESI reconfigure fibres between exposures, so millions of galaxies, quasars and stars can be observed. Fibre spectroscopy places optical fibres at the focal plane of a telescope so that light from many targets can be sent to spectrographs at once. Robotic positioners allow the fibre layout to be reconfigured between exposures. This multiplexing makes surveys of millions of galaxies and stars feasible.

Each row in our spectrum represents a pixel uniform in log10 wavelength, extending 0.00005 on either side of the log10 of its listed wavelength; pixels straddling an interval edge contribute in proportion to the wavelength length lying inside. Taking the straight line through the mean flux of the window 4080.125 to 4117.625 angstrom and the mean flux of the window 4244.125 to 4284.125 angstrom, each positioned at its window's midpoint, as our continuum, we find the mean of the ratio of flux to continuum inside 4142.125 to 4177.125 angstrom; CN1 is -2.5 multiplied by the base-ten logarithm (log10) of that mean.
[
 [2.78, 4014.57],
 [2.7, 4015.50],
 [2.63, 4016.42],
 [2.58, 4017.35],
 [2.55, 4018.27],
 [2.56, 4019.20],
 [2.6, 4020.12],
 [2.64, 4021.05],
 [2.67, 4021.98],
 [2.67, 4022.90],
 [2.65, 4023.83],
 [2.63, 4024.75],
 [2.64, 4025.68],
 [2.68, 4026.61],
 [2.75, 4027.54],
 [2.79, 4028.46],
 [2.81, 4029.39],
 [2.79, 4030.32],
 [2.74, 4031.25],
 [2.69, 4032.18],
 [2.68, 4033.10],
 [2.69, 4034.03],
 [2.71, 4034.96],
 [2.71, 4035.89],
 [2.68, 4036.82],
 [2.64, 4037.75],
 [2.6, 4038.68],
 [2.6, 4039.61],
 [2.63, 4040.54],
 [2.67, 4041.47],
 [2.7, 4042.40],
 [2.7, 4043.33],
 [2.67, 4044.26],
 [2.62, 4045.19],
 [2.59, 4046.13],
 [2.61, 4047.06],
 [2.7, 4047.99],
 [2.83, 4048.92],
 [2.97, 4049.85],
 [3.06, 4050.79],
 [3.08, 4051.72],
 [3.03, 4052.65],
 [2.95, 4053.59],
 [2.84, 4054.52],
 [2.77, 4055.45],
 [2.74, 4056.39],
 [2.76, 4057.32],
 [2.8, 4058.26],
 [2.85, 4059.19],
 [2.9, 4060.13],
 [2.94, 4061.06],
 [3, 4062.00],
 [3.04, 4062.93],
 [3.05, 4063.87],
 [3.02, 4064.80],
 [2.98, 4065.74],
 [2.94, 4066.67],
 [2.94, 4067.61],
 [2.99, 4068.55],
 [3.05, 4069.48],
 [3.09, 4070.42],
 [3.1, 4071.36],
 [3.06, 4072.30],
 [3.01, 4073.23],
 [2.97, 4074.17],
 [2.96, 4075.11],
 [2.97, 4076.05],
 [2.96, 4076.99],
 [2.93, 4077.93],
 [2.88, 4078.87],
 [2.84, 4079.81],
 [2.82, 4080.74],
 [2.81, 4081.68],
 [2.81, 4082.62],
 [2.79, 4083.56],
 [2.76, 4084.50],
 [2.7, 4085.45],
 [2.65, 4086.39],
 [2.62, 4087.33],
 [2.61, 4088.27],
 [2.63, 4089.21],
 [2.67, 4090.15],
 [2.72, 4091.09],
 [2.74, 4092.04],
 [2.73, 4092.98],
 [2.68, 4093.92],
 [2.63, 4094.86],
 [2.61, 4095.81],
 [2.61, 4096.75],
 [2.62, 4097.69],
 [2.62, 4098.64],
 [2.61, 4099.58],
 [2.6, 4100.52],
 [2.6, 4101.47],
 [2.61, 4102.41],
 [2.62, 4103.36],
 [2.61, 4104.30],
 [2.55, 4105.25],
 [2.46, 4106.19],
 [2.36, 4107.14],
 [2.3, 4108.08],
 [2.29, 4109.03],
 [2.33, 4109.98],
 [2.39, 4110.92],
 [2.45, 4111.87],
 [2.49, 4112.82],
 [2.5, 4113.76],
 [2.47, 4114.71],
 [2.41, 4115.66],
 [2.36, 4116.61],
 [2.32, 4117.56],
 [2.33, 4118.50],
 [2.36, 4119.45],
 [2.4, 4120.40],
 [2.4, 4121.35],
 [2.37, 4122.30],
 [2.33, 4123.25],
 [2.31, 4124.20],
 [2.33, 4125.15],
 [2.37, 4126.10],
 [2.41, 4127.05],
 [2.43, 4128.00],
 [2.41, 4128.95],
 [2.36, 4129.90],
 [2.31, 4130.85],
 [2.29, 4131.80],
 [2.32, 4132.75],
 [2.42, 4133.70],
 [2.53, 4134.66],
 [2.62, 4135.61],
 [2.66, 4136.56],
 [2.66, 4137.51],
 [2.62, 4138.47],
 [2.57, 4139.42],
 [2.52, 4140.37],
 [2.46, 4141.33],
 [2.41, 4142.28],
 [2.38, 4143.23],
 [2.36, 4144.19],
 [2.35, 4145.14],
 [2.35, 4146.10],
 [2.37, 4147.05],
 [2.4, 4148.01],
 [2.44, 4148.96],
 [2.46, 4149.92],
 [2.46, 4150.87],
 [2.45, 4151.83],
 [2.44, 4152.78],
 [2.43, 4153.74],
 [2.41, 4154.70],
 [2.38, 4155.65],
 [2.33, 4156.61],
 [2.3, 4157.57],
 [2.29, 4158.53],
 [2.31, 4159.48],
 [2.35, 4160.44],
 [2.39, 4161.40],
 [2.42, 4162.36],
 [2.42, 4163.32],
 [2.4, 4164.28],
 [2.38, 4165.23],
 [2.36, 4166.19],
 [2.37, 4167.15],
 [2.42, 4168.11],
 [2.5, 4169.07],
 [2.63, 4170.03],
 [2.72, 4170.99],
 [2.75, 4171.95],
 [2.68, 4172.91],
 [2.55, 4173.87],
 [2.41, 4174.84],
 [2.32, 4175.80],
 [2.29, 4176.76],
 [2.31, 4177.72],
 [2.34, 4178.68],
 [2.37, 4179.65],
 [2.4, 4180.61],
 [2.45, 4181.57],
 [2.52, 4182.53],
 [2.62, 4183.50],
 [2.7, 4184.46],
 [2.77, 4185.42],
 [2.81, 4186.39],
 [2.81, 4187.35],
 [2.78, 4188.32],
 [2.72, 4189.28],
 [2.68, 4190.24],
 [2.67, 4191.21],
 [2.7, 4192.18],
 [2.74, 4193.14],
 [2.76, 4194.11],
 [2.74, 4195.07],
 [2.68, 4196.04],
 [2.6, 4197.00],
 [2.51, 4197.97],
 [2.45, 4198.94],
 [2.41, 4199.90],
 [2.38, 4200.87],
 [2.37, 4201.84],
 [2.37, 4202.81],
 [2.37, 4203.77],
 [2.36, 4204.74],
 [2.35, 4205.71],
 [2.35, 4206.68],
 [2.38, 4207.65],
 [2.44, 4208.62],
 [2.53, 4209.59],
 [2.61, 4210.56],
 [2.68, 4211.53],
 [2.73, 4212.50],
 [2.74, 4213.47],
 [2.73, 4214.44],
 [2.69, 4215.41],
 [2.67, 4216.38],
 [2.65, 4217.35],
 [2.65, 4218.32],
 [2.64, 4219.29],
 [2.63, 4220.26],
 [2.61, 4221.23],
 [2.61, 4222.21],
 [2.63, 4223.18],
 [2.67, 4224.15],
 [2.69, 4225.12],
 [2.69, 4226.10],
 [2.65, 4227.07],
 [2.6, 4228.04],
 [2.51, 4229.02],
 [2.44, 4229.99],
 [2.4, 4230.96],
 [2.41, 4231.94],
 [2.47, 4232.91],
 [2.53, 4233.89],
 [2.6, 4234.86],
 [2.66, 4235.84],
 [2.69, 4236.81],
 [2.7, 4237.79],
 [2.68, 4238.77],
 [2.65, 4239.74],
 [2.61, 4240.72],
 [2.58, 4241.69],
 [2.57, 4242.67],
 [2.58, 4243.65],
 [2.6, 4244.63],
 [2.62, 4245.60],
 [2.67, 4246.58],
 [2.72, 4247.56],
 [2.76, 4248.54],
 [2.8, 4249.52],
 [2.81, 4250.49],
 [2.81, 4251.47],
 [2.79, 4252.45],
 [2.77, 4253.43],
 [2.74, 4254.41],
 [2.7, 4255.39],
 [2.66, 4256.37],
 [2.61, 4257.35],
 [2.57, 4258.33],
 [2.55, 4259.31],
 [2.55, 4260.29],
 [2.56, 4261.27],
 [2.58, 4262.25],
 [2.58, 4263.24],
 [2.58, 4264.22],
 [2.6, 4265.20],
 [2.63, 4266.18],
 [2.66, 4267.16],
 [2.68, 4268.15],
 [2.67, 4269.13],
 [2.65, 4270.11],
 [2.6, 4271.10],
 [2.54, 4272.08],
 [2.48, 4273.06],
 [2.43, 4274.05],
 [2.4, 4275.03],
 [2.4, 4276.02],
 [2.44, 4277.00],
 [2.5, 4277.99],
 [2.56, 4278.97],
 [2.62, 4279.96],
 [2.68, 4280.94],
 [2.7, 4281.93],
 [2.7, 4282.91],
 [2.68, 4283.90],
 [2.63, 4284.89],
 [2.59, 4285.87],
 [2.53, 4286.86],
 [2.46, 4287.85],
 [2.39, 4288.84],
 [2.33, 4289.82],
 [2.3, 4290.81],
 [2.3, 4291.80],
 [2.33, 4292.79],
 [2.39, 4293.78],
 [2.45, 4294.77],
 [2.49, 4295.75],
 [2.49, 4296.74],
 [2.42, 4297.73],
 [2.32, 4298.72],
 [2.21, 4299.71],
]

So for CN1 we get 0.08 mag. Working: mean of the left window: 2.58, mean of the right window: 2.63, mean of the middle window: 2.42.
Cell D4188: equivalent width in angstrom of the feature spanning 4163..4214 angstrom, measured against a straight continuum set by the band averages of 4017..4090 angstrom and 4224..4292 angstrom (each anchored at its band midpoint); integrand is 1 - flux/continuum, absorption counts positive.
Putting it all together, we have 2.42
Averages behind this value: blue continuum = 2.8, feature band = 2.54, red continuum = 2.59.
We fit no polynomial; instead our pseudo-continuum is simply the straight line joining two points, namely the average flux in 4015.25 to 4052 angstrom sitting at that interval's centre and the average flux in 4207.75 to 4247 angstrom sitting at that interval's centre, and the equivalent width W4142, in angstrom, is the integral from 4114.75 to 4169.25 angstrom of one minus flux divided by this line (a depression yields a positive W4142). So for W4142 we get 5.0 angstrom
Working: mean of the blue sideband 2.7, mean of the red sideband 2.61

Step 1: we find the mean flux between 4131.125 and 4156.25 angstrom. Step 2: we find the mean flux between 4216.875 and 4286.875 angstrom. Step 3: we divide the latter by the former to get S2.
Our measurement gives 1.1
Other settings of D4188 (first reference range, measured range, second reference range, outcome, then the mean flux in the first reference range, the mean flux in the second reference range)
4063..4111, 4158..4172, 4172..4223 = 1.0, 2.75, 2.57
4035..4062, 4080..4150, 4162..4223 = 4.3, 2.78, 2.55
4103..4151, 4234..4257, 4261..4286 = -1.2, 2.42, 2.58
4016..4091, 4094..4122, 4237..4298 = 2.6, 2.79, 2.58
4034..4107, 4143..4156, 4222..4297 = 1.4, 2.78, 2.58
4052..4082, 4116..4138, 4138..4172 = 1.6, 2.94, 2.43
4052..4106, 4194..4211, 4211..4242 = 1.1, 2.81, 2.62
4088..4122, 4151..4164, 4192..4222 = 0.8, 2.52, 2.56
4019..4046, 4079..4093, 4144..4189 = -0.7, 2.68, 2.47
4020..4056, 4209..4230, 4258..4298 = -0.5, 2.73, 2.53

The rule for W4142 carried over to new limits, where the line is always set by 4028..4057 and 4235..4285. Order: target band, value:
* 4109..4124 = 1.8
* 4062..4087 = -1.8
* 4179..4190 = 0.2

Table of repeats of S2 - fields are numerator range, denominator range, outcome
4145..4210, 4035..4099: 0.88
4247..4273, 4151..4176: 1.09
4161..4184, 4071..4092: 0.87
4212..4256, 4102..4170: 1.09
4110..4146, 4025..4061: 0.88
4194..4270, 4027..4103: 0.93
